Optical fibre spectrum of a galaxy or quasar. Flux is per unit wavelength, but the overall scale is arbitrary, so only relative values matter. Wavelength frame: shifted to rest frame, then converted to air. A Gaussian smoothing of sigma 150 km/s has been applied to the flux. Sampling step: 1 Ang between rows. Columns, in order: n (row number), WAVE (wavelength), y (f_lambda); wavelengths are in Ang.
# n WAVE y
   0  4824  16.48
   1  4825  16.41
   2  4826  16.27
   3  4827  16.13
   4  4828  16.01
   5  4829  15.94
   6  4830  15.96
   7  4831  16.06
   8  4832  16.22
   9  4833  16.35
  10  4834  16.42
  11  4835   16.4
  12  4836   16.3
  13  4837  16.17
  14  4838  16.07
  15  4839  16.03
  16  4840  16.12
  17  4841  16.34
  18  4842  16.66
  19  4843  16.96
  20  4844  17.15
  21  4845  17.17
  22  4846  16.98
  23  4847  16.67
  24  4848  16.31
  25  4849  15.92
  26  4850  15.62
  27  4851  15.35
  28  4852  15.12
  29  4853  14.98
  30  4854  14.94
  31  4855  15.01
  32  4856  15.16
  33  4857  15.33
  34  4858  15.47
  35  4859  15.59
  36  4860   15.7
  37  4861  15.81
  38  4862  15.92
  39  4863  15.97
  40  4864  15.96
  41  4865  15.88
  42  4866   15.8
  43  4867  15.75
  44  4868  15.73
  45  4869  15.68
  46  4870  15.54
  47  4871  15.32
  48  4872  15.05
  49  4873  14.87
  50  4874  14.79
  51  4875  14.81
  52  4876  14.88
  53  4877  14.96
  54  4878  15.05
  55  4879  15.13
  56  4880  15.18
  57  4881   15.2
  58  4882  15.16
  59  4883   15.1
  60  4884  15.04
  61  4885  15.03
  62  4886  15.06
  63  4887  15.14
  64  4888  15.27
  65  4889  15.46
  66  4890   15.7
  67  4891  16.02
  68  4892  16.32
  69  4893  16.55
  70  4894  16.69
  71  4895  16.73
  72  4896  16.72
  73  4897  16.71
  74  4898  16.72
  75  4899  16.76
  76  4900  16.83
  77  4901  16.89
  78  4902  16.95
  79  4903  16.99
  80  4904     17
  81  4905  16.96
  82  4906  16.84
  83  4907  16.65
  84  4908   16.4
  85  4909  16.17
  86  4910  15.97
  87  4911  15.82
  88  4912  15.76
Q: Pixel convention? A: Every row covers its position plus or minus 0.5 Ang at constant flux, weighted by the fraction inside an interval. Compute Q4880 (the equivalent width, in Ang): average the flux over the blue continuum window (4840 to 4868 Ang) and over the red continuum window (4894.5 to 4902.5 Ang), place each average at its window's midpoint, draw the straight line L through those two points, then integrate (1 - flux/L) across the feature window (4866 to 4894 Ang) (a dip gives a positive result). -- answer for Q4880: 1.8 Ang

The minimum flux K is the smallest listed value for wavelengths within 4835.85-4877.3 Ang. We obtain 14.79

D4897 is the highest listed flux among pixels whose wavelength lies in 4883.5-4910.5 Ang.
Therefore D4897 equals 17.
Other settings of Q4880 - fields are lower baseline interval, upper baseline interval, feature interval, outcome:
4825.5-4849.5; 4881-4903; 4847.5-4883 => 1.8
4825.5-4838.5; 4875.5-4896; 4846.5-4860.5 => 0.4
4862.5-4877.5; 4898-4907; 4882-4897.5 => 0.5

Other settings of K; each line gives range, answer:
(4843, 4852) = 15.12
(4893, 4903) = 16.55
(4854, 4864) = 14.94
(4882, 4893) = 15.03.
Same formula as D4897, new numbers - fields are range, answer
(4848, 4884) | 16.31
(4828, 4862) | 17.17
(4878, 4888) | 15.27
